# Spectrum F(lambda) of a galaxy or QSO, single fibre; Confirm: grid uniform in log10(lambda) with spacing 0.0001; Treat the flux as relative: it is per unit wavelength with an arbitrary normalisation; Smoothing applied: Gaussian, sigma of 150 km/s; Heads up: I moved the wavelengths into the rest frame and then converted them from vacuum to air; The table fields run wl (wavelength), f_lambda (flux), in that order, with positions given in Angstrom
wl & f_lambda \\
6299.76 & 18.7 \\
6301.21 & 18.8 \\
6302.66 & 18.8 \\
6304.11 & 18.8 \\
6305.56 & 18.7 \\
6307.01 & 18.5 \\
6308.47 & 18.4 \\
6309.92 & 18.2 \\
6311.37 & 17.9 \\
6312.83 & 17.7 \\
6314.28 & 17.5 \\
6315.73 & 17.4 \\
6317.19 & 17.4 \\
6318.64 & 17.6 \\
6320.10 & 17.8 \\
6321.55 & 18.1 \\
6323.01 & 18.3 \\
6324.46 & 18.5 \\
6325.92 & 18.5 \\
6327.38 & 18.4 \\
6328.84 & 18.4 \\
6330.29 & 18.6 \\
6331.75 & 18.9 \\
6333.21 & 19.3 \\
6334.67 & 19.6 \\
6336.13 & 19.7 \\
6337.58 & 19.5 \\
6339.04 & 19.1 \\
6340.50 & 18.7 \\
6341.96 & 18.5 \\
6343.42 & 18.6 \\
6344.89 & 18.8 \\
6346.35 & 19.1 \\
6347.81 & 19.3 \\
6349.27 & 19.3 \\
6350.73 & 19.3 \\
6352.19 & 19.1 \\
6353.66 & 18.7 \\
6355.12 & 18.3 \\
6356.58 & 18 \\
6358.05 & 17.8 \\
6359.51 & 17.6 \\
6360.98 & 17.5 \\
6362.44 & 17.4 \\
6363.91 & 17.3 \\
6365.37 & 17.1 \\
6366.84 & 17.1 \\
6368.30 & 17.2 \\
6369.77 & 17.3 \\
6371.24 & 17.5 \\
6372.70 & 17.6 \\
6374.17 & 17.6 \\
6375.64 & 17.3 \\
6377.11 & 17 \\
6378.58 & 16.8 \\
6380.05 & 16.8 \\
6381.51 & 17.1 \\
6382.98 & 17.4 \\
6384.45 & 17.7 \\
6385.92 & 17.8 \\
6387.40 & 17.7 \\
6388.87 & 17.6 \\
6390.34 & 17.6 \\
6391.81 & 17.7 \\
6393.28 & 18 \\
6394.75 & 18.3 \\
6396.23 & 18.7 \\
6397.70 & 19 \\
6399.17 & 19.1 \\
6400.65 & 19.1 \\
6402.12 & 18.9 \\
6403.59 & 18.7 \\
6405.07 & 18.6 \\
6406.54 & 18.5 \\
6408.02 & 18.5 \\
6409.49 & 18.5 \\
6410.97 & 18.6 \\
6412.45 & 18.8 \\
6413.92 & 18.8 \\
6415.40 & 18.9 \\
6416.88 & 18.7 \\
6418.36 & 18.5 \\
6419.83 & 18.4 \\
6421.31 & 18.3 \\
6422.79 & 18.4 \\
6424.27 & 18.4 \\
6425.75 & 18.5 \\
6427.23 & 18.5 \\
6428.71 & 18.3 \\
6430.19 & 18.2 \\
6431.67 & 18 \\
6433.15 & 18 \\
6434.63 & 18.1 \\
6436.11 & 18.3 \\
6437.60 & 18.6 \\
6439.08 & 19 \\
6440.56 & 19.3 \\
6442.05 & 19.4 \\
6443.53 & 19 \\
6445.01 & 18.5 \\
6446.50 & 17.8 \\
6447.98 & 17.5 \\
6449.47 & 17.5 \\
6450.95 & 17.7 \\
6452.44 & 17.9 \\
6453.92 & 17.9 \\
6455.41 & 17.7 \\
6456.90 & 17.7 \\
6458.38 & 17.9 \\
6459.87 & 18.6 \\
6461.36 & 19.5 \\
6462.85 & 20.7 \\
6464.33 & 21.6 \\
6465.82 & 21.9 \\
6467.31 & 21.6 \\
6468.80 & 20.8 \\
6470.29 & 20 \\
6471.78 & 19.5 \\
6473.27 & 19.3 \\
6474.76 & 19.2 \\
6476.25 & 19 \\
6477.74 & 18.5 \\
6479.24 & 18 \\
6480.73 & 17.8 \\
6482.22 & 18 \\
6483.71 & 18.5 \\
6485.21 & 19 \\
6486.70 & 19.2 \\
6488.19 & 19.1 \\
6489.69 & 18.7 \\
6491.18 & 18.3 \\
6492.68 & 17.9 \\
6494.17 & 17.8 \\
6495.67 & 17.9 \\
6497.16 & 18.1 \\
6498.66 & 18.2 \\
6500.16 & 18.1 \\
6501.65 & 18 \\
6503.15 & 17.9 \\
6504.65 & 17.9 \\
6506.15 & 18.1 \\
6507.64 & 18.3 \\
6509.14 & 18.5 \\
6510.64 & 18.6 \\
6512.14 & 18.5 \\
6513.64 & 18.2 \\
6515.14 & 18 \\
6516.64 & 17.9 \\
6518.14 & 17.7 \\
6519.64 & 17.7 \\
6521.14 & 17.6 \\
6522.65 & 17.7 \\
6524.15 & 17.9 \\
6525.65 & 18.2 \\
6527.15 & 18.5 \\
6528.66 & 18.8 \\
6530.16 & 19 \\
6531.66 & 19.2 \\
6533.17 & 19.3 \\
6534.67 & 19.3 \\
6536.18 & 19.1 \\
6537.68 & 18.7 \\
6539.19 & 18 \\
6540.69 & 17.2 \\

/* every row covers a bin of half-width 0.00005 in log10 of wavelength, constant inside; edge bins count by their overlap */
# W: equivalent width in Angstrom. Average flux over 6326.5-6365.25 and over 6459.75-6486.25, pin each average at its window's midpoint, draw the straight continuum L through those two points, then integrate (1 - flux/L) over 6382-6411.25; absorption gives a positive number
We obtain 1.1 Angstrom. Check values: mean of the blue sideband 18.6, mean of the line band 18.3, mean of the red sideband 19.5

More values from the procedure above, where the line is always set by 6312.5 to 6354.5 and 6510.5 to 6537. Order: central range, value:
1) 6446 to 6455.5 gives 0.4 Angstrom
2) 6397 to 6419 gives -0.3 Angstrom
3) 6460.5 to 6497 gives -1.5 Angstrom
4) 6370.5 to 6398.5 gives 1.4 Angstrom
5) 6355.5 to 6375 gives 1.2 Angstrom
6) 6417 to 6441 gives 0.1 Angstrom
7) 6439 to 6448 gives -0.1 Angstrom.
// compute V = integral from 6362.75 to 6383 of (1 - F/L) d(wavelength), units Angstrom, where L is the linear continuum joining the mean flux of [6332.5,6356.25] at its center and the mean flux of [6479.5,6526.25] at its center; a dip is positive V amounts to 1.8 Angstrom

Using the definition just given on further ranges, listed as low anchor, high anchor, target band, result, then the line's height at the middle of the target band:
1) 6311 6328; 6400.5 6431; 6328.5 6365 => -1.1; 18.1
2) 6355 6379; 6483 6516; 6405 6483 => -3.5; 17.9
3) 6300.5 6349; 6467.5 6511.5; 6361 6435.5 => 2.1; 18.6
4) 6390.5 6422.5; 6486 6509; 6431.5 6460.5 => 0.3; 18.4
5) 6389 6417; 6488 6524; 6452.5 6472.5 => -1.4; 18.3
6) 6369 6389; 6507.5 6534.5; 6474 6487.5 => -0.4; 18.1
